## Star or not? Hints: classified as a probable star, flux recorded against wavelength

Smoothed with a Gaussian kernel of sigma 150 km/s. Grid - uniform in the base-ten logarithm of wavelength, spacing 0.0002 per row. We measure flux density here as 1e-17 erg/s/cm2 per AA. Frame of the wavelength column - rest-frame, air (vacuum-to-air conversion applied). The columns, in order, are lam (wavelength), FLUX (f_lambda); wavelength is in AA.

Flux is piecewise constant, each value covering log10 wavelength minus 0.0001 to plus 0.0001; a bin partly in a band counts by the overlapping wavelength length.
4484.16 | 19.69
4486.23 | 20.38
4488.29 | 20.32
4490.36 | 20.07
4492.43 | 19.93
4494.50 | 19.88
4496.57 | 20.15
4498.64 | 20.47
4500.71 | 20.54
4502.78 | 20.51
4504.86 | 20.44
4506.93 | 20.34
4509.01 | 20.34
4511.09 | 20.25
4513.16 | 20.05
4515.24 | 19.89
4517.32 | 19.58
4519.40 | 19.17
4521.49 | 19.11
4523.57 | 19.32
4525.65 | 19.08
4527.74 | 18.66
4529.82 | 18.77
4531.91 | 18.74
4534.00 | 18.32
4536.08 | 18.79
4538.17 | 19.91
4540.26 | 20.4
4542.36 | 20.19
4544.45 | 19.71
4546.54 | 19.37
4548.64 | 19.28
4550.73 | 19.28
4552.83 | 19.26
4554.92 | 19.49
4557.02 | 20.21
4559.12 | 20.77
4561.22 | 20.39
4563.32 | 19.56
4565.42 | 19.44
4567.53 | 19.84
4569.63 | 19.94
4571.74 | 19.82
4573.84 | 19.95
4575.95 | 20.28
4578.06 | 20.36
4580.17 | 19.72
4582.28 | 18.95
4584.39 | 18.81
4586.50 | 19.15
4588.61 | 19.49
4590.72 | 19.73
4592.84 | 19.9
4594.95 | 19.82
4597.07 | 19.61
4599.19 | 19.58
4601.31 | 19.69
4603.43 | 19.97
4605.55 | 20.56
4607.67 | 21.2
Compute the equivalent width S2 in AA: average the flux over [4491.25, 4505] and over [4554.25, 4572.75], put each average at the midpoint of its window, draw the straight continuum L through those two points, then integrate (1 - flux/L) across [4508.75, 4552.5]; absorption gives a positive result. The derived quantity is 1.48 AA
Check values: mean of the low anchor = 20.3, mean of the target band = 19.4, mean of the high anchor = 19.9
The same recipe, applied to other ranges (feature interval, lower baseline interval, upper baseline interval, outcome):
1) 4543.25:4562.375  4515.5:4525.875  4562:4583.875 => -0.2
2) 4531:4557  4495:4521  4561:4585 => 0.6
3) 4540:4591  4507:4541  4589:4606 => -0.2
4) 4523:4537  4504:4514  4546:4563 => 0.9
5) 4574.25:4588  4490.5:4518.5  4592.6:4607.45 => 0.3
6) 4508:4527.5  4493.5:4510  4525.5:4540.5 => 0.1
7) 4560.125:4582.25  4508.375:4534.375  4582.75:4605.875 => -0.4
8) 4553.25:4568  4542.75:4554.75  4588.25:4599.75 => -0.3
